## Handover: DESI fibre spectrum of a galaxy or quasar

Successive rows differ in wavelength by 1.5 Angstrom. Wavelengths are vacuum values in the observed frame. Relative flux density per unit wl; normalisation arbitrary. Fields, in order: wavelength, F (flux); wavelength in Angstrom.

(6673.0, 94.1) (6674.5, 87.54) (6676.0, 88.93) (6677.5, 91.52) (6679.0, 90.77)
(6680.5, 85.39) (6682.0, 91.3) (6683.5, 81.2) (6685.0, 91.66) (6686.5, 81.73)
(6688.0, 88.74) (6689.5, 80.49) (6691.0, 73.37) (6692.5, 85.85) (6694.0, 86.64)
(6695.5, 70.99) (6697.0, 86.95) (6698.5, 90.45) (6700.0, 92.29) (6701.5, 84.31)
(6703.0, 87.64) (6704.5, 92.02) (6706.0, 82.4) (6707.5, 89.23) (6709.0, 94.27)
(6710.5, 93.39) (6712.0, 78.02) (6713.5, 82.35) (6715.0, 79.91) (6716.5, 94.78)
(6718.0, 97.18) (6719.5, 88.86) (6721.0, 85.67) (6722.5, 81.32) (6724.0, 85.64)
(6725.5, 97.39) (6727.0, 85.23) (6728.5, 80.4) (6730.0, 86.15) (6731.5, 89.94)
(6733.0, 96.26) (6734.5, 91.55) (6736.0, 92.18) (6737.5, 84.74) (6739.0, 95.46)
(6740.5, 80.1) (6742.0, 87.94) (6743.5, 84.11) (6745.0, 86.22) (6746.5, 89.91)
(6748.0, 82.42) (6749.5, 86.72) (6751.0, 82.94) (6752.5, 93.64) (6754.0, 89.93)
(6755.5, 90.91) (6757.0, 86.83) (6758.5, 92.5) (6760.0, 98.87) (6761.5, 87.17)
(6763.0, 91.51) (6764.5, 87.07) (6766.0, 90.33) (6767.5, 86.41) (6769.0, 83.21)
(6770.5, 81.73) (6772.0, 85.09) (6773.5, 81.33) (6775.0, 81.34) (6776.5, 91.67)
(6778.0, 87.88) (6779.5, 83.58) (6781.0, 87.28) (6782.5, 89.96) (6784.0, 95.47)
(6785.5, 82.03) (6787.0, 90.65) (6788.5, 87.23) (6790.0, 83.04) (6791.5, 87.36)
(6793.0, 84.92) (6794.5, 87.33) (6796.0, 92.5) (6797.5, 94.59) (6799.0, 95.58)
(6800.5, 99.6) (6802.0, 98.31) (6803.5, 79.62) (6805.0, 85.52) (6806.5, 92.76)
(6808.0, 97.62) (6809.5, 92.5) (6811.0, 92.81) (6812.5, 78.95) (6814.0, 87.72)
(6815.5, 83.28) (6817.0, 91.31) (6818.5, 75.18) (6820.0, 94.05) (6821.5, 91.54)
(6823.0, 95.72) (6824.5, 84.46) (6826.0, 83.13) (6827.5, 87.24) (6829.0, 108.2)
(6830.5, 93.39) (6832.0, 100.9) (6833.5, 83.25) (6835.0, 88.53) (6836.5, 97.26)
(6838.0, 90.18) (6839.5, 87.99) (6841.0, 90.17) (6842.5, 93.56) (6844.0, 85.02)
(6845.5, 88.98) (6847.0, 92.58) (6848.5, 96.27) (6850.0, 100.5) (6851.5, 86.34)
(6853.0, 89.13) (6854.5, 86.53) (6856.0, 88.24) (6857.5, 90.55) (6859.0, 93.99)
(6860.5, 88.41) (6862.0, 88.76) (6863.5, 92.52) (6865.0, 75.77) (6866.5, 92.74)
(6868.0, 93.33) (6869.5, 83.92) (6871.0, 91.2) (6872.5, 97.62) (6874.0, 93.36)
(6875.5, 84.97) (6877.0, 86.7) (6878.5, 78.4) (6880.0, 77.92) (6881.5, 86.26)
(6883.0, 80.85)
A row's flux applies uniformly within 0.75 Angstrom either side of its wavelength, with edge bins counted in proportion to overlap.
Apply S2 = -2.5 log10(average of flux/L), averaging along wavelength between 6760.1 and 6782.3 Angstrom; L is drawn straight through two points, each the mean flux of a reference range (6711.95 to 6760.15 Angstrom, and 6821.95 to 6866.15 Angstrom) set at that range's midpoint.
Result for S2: 0.03 mag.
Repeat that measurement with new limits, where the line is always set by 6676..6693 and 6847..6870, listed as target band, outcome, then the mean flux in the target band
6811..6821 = 0.039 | 85.8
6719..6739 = -0.019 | 88.4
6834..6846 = -0.007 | 90.1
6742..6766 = -0.016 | 88.7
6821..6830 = -0.031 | 91.8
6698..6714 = -0.020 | 87.9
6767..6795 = 0.024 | 86.2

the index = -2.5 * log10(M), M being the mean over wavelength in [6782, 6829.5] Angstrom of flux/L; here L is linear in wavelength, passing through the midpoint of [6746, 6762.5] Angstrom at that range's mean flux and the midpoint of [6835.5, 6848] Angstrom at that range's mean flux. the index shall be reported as 0.01 mag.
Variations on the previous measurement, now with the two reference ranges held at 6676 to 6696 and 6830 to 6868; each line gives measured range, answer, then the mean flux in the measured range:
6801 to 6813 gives -0.014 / 90.2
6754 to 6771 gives -0.017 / 88.9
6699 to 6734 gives -0.026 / 88.1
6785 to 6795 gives 0.029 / 86.2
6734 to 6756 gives -0.011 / 87.8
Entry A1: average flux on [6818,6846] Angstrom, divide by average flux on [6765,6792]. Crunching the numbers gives 1.0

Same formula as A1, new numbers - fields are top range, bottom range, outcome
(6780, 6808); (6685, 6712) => 1.05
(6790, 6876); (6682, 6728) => 1.04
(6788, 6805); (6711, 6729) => 1.04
